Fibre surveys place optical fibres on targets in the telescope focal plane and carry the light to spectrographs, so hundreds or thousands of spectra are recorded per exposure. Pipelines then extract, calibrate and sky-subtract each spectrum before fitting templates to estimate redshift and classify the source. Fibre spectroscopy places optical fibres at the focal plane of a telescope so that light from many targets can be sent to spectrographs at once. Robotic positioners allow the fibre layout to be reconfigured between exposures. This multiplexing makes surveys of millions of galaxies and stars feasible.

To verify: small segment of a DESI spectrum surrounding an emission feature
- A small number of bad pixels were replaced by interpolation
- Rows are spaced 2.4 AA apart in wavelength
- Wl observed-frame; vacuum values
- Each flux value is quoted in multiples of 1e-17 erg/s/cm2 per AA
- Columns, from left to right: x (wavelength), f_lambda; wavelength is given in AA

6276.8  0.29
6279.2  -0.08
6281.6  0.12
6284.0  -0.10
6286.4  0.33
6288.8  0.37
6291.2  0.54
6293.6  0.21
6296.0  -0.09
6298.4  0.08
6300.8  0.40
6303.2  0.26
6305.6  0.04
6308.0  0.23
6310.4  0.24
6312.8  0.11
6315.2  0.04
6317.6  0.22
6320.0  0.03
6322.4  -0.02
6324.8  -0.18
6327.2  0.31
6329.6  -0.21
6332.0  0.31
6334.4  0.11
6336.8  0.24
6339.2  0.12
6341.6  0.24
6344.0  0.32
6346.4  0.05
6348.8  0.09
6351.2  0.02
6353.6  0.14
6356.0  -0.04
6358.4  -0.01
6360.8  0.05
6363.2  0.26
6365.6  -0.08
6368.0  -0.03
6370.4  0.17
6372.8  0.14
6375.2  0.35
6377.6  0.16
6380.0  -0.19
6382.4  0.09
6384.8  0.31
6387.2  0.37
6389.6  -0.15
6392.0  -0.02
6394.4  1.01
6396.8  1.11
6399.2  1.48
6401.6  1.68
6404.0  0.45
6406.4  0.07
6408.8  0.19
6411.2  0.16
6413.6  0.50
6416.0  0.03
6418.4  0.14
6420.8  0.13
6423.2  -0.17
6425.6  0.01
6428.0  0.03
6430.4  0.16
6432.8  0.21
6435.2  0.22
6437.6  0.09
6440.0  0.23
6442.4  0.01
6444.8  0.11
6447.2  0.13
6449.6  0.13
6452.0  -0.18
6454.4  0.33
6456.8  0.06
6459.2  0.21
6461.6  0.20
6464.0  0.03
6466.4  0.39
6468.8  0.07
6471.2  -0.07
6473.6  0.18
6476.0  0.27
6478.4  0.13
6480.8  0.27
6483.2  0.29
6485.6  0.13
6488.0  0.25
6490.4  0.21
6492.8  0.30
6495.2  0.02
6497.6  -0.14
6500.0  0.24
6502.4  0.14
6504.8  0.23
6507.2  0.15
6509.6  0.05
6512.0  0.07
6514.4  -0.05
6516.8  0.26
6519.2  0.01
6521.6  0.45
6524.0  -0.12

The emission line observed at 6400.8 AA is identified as [O II]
